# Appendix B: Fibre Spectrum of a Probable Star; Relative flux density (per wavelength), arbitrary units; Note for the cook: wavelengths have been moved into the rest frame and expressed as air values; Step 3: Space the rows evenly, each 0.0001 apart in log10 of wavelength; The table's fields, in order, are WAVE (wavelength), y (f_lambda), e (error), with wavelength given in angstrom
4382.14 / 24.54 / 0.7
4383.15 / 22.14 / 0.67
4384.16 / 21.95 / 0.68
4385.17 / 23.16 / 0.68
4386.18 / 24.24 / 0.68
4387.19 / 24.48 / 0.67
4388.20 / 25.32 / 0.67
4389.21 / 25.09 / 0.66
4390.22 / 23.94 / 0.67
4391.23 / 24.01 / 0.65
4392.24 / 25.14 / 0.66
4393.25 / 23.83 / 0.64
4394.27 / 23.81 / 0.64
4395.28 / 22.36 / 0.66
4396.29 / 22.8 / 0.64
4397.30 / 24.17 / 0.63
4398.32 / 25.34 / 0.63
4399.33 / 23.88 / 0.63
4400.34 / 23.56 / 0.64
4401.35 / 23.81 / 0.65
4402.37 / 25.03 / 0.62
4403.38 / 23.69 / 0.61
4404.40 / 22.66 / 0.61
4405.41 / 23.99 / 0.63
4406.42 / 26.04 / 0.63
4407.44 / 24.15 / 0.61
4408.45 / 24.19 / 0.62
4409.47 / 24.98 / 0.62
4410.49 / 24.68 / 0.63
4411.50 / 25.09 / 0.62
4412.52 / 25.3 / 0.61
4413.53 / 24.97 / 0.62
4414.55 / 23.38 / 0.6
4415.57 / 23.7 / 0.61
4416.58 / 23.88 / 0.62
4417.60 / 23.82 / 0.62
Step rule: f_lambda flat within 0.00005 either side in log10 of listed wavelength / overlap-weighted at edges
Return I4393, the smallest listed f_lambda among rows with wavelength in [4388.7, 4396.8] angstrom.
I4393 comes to 22.36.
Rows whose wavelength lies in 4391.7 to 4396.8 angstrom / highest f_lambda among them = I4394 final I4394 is 25.14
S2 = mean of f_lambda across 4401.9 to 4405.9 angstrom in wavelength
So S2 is 23.8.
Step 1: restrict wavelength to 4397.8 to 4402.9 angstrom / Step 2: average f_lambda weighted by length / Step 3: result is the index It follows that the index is 24.3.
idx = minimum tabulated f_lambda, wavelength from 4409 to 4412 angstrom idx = 24.68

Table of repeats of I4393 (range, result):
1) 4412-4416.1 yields 23.38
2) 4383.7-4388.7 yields 21.95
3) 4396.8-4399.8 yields 23.88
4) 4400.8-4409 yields 22.66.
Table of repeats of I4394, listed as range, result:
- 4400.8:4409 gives 26.04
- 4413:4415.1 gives 24.97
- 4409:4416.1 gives 25.3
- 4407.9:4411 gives 24.98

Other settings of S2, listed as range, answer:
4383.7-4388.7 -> 23.8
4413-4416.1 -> 24.1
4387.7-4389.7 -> 25.2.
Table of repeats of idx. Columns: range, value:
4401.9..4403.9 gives 23.69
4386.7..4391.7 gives 23.94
